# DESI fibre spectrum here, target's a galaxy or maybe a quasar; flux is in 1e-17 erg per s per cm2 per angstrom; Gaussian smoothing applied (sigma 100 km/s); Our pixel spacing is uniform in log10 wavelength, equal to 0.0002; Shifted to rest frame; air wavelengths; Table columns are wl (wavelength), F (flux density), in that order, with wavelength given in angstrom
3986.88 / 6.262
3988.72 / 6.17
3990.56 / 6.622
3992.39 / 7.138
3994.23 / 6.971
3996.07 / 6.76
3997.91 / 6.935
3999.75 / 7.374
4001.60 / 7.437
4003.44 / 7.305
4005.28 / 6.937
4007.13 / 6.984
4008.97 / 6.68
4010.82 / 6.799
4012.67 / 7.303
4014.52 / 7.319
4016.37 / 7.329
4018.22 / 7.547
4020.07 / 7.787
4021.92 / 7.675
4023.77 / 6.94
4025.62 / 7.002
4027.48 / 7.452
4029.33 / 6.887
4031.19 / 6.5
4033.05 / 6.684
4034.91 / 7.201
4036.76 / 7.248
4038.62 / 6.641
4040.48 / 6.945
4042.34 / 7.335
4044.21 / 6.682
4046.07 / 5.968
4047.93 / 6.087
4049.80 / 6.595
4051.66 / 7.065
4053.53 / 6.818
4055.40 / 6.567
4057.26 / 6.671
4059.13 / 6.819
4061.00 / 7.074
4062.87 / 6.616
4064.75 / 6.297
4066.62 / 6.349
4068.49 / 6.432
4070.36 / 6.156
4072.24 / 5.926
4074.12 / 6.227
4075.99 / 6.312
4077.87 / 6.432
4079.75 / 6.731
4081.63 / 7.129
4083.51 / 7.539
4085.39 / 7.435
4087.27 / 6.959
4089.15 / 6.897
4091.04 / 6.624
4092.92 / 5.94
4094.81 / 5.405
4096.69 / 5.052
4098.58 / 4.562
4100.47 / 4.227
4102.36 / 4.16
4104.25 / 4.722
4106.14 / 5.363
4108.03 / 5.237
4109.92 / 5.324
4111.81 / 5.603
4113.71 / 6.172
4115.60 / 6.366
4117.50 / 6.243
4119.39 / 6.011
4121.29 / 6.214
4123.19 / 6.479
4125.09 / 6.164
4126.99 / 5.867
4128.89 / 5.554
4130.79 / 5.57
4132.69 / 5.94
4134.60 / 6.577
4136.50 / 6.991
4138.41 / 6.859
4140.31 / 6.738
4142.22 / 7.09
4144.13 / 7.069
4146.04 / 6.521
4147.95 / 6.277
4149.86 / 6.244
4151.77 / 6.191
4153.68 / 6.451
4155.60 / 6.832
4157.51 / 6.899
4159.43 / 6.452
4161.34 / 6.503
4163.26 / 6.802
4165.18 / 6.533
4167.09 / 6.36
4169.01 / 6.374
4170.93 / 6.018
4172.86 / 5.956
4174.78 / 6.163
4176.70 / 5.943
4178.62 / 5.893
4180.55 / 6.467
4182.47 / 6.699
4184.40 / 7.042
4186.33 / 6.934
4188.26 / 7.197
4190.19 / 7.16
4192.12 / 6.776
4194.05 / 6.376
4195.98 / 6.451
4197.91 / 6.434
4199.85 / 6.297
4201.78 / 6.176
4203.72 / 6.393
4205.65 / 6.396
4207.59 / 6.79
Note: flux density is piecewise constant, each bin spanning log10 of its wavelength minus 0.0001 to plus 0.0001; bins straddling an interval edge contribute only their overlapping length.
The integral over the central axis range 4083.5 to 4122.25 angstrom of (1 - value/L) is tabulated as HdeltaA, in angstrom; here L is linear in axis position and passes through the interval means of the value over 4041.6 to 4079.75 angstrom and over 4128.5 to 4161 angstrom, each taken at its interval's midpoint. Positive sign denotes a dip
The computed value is 4.4 angstrom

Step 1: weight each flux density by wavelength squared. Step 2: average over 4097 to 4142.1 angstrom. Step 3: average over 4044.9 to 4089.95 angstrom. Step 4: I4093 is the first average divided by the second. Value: 0.90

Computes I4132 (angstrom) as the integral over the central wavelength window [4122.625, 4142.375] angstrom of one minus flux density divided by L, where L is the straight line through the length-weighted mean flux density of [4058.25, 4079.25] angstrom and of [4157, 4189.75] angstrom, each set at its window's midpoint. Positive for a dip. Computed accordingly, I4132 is 0.5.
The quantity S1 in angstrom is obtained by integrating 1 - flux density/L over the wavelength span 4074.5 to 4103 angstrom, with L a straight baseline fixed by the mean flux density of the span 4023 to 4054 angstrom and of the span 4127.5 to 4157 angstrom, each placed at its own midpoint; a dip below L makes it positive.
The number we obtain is 2.3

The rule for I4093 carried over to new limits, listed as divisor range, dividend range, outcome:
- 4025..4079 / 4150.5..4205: 1.04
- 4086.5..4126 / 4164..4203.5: 1.18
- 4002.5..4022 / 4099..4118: 0.77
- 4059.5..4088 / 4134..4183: 1.02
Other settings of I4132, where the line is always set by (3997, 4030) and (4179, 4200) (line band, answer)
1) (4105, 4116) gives 2.1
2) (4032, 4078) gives 3.1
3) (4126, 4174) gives 2.7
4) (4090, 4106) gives 4.3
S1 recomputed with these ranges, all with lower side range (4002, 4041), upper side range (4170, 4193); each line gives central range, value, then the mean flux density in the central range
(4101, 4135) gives 5.18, 5.72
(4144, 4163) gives 0.26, 6.53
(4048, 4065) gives 0.66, 6.71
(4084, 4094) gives 0.11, 6.79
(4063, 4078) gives 1.41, 6.27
